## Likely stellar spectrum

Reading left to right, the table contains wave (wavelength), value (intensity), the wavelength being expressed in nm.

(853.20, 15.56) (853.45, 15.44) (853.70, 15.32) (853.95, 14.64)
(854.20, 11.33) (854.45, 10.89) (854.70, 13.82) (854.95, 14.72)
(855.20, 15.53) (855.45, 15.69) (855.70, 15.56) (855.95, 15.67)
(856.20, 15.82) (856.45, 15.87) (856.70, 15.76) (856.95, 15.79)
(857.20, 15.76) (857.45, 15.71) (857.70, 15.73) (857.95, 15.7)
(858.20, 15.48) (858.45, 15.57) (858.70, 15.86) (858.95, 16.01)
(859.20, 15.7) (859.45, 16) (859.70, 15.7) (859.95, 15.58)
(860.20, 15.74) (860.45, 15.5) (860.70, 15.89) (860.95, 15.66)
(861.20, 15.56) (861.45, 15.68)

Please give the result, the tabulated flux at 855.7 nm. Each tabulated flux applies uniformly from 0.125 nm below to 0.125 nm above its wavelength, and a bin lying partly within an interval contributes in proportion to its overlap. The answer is 15.56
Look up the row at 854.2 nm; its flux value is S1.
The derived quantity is 11.33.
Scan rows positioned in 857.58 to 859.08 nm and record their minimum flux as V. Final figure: 15.48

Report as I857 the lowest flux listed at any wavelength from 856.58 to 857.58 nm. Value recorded 15.71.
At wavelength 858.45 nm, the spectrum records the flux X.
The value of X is 15.57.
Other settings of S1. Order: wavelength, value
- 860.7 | 15.89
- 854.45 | 10.89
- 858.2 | 15.48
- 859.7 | 15.7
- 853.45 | 15.44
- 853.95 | 14.64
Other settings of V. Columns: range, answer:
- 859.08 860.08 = 15.58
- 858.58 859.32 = 15.7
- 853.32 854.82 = 10.89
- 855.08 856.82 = 15.53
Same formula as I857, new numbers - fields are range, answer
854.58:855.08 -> 13.82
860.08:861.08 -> 15.5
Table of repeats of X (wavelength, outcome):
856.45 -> 15.87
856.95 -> 15.79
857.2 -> 15.76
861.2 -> 15.56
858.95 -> 16.01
